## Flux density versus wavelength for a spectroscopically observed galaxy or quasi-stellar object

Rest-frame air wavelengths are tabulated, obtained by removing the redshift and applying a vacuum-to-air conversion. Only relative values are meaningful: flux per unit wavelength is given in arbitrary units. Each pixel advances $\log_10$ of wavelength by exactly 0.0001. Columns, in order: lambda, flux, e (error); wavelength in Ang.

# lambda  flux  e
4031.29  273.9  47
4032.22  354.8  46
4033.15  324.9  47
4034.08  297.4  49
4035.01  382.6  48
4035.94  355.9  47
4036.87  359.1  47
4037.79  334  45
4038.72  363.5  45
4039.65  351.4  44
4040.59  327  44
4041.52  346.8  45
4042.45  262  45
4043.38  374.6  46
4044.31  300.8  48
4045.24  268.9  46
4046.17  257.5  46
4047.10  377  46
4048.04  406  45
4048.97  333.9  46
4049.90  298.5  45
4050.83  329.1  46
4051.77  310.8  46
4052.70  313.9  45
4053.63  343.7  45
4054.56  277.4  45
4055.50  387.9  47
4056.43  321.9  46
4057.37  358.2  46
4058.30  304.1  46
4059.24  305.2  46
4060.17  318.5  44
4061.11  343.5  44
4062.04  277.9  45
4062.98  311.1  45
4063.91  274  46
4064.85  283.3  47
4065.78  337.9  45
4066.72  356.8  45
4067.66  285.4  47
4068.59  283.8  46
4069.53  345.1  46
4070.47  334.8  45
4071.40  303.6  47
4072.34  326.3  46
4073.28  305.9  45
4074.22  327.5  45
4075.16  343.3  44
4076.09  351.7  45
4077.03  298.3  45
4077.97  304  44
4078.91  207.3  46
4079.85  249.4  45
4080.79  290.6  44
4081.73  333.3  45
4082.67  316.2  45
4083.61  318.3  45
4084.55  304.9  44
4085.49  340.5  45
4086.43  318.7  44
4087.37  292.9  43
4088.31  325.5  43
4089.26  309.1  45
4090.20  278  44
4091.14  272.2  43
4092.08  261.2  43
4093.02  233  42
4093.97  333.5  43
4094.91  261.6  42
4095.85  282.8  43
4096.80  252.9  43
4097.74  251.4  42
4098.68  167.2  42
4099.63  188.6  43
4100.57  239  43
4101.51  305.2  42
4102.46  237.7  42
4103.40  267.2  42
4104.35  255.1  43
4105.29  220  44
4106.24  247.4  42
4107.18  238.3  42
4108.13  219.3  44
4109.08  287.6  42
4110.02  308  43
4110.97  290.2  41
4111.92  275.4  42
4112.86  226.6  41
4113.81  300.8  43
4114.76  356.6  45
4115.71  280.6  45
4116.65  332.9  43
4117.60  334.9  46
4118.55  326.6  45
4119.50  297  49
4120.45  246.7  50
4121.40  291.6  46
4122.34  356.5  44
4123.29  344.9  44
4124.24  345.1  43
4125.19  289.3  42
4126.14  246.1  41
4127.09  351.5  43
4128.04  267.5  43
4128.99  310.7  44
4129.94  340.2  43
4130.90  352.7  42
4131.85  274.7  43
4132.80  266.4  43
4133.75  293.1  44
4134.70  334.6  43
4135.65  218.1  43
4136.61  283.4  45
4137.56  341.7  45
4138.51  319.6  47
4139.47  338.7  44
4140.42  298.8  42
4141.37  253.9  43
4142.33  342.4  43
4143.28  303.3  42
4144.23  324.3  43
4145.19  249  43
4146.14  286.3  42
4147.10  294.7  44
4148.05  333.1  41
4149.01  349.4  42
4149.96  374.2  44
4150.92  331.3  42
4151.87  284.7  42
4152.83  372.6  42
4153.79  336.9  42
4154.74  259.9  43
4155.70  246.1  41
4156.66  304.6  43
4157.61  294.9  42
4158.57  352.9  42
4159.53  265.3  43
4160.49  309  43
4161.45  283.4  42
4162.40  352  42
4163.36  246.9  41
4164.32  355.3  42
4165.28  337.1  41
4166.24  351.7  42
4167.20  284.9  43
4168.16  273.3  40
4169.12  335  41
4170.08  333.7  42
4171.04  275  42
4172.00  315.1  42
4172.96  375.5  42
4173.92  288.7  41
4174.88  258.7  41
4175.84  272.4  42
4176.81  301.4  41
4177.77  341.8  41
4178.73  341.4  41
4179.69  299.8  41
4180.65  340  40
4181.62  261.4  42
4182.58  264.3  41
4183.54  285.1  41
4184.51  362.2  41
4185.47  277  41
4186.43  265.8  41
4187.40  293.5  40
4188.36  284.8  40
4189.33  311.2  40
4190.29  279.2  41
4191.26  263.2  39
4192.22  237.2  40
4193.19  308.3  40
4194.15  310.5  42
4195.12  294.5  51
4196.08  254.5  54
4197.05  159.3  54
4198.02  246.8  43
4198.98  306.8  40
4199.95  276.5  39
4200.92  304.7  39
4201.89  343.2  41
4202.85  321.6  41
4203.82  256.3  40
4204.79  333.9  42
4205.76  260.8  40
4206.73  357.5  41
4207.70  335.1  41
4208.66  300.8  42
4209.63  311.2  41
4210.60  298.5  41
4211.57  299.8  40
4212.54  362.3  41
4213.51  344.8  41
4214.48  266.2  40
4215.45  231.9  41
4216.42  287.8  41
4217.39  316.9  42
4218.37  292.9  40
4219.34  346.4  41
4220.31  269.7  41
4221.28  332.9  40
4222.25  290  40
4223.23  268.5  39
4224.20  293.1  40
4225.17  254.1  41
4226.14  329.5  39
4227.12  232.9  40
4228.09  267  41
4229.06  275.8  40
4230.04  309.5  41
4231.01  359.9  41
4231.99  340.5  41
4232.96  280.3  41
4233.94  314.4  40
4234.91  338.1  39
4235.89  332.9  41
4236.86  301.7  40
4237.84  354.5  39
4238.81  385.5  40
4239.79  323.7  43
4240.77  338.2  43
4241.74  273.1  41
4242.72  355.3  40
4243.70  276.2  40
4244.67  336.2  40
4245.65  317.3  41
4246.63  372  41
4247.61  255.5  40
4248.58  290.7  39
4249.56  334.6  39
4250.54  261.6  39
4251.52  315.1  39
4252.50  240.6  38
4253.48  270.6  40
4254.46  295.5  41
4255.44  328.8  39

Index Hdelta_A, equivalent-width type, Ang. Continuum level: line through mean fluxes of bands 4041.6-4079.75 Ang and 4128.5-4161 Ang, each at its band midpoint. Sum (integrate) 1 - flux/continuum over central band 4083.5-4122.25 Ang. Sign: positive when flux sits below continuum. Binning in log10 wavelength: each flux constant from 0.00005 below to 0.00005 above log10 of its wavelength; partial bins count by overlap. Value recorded 4.2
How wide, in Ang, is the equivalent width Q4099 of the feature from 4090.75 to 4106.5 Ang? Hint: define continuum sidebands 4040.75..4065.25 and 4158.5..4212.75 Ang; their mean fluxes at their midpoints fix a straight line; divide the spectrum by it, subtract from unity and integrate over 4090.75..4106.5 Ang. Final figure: 3.1 Ang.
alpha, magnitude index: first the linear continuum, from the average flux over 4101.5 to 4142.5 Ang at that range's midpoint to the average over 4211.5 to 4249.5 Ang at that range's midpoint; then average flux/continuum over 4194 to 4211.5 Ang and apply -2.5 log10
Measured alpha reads 0.04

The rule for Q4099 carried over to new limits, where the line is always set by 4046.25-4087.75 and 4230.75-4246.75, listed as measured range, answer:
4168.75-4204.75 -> 3.4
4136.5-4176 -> 1.5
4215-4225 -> 1.1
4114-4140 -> 0.9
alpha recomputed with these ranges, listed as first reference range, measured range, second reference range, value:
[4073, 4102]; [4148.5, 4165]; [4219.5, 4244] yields -0.06 mag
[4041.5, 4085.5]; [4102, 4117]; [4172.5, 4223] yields 0.14 mag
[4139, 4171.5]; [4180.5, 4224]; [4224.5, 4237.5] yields 0.05 mag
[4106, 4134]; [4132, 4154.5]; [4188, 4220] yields -0.05 mag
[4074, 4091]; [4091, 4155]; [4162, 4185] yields 0.06 mag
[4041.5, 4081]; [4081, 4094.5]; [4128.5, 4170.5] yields 0.04 mag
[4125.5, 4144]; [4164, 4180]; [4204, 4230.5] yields -0.05 mag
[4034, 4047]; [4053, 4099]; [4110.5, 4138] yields 0.05 mag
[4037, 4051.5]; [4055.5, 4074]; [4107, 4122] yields 0.00 mag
